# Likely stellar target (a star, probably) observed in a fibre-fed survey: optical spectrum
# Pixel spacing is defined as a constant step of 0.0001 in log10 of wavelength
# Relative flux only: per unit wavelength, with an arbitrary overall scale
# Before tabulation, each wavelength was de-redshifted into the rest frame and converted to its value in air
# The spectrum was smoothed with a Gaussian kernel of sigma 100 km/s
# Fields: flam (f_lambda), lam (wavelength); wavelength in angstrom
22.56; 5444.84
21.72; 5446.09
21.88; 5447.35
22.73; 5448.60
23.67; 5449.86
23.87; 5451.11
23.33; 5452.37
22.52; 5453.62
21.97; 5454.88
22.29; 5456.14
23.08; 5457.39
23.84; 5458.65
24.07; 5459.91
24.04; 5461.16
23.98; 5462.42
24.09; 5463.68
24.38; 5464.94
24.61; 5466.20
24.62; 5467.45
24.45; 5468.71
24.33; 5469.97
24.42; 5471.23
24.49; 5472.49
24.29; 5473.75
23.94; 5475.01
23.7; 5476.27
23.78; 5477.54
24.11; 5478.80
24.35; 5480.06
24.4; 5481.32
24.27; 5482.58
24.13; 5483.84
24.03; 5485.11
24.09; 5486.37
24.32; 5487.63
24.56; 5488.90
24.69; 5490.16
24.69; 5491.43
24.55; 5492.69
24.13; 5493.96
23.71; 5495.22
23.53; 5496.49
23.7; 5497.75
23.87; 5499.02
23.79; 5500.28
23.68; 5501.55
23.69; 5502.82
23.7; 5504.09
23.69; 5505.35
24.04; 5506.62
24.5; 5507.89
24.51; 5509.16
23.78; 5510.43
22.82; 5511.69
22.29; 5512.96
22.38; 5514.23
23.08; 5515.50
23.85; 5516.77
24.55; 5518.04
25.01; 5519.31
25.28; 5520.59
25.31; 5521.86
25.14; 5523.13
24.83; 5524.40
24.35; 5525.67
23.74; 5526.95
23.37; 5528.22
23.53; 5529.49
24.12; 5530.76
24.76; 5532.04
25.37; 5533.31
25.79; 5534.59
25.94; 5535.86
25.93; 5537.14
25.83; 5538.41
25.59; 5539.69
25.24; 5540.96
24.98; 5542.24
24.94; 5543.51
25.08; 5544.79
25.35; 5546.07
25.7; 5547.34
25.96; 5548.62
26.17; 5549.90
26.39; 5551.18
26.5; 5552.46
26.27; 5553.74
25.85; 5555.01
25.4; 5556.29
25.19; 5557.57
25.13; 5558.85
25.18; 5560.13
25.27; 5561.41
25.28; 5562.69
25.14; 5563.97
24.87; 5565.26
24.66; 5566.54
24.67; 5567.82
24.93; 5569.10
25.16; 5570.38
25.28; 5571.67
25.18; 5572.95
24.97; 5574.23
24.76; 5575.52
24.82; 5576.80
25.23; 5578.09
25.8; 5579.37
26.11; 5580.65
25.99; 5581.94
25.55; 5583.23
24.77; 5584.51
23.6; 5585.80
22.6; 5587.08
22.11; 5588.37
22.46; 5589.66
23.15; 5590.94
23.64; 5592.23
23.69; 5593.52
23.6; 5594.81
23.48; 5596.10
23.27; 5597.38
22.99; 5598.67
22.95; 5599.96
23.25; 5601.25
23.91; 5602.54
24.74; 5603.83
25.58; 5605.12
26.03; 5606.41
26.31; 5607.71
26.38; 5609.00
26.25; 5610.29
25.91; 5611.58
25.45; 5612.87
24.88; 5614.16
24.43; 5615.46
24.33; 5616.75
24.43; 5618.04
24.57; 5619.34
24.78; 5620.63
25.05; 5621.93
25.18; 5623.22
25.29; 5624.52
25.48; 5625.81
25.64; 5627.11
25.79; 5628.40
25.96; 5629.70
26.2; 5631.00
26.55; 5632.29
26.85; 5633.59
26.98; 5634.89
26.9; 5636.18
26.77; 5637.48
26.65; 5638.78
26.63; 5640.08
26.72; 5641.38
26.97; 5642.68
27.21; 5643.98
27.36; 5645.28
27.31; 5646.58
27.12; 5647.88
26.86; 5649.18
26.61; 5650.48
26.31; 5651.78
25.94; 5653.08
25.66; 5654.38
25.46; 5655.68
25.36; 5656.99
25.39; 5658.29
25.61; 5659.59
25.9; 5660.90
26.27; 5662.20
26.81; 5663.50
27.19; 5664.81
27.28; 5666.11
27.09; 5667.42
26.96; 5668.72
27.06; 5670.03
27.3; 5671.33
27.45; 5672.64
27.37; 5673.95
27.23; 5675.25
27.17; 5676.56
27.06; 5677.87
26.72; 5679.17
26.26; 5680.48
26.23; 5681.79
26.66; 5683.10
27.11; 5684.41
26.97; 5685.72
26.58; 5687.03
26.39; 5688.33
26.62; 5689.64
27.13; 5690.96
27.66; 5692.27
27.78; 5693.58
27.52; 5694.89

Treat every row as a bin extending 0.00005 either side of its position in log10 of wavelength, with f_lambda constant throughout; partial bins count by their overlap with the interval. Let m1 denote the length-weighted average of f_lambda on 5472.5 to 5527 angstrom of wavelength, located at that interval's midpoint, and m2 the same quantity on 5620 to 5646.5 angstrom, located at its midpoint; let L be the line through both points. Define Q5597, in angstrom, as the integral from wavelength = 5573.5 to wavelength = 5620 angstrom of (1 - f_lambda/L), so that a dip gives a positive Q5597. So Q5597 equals 2.11 angstrom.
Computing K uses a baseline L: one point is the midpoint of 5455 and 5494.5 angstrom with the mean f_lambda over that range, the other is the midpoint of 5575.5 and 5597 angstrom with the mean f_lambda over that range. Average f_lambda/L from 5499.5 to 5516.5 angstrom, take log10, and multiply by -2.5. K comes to 0.03 mag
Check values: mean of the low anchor 24.1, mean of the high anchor 24.2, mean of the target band 23.6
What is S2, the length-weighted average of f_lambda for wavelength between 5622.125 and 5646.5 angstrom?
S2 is 26.4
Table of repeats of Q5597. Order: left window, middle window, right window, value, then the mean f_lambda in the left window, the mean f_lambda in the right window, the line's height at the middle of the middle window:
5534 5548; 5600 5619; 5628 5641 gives 0.9 angstrom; 25.5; 26.5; 26.3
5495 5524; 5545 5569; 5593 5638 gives -1.0 angstrom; 23.9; 25.1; 24.5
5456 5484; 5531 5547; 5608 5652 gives -0.3 angstrom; 24.1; 26.1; 24.9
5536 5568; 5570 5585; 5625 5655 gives 0.3 angstrom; 25.5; 26.5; 25.8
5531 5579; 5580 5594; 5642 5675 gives 1.0 angstrom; 25.4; 26.6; 25.8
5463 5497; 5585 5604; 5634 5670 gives 1.9 angstrom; 24.2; 26.6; 25.8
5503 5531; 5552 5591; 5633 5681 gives 0.2 angstrom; 24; 26.7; 25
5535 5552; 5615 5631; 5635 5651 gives 0.9 angstrom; 25.6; 26.9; 26.7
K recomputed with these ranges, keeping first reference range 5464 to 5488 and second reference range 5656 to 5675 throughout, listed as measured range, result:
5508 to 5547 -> 0.015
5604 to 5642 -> 0.014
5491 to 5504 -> 0.027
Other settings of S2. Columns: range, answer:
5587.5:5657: 25.4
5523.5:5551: 25.1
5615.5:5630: 25.1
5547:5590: 25.1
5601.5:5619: 25.2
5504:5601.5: 24.6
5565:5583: 25.2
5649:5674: 26.5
